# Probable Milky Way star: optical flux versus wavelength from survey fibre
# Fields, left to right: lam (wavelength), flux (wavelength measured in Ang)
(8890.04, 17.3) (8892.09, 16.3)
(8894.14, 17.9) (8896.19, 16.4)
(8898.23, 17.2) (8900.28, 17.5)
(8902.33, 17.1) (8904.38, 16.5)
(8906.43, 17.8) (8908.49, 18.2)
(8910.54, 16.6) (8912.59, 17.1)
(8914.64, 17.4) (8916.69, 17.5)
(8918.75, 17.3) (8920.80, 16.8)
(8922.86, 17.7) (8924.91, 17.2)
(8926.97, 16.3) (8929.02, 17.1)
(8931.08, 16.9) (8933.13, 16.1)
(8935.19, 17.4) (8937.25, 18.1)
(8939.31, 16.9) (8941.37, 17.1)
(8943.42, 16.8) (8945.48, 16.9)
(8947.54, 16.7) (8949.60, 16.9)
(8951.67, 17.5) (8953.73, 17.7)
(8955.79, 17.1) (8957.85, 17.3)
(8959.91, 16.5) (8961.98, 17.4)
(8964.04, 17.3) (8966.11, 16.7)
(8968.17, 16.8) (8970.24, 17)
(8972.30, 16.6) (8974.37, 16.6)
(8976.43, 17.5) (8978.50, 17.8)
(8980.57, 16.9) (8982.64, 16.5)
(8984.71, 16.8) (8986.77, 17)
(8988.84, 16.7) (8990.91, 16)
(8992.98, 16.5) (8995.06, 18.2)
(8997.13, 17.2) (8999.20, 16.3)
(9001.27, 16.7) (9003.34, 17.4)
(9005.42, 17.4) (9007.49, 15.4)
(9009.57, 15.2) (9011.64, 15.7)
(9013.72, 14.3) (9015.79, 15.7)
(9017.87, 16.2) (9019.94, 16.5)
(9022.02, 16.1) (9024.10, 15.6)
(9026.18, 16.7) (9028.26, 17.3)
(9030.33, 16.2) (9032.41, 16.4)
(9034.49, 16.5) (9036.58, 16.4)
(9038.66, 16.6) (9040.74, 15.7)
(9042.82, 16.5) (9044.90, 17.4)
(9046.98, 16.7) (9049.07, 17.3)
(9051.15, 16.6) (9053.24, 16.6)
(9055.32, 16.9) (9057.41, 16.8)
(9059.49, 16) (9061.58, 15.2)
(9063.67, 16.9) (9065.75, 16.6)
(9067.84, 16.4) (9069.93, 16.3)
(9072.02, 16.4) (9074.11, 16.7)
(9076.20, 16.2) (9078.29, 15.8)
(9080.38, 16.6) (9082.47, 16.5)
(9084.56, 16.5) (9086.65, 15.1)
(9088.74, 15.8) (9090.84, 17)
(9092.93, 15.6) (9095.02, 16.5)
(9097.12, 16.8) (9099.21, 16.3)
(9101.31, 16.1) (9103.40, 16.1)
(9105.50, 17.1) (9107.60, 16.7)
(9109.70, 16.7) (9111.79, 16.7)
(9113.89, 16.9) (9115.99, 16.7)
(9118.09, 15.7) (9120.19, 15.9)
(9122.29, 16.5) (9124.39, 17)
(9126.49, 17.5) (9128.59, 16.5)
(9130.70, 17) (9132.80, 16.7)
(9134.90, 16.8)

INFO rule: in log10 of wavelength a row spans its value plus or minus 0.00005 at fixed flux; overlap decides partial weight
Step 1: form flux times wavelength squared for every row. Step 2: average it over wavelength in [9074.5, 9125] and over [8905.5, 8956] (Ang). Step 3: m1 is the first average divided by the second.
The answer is 0.99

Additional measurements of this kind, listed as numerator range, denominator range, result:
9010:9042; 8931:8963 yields 0.96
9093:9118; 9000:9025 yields 1.05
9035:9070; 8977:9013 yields 1.00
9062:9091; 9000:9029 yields 1.02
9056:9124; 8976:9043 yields 1.01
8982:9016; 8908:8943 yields 0.97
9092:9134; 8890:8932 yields 1.01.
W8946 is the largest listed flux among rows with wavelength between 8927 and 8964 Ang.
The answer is 18.1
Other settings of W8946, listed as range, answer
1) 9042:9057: 17.4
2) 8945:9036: 18.2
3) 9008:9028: 16.7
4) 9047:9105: 17.3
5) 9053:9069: 16.9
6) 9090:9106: 17.1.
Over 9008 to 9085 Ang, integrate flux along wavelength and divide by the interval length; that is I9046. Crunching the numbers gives 16.3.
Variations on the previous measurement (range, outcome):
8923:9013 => 16.9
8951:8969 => 17.1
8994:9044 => 16.3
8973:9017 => 16.6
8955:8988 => 17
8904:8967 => 17.1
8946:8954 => 17.1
